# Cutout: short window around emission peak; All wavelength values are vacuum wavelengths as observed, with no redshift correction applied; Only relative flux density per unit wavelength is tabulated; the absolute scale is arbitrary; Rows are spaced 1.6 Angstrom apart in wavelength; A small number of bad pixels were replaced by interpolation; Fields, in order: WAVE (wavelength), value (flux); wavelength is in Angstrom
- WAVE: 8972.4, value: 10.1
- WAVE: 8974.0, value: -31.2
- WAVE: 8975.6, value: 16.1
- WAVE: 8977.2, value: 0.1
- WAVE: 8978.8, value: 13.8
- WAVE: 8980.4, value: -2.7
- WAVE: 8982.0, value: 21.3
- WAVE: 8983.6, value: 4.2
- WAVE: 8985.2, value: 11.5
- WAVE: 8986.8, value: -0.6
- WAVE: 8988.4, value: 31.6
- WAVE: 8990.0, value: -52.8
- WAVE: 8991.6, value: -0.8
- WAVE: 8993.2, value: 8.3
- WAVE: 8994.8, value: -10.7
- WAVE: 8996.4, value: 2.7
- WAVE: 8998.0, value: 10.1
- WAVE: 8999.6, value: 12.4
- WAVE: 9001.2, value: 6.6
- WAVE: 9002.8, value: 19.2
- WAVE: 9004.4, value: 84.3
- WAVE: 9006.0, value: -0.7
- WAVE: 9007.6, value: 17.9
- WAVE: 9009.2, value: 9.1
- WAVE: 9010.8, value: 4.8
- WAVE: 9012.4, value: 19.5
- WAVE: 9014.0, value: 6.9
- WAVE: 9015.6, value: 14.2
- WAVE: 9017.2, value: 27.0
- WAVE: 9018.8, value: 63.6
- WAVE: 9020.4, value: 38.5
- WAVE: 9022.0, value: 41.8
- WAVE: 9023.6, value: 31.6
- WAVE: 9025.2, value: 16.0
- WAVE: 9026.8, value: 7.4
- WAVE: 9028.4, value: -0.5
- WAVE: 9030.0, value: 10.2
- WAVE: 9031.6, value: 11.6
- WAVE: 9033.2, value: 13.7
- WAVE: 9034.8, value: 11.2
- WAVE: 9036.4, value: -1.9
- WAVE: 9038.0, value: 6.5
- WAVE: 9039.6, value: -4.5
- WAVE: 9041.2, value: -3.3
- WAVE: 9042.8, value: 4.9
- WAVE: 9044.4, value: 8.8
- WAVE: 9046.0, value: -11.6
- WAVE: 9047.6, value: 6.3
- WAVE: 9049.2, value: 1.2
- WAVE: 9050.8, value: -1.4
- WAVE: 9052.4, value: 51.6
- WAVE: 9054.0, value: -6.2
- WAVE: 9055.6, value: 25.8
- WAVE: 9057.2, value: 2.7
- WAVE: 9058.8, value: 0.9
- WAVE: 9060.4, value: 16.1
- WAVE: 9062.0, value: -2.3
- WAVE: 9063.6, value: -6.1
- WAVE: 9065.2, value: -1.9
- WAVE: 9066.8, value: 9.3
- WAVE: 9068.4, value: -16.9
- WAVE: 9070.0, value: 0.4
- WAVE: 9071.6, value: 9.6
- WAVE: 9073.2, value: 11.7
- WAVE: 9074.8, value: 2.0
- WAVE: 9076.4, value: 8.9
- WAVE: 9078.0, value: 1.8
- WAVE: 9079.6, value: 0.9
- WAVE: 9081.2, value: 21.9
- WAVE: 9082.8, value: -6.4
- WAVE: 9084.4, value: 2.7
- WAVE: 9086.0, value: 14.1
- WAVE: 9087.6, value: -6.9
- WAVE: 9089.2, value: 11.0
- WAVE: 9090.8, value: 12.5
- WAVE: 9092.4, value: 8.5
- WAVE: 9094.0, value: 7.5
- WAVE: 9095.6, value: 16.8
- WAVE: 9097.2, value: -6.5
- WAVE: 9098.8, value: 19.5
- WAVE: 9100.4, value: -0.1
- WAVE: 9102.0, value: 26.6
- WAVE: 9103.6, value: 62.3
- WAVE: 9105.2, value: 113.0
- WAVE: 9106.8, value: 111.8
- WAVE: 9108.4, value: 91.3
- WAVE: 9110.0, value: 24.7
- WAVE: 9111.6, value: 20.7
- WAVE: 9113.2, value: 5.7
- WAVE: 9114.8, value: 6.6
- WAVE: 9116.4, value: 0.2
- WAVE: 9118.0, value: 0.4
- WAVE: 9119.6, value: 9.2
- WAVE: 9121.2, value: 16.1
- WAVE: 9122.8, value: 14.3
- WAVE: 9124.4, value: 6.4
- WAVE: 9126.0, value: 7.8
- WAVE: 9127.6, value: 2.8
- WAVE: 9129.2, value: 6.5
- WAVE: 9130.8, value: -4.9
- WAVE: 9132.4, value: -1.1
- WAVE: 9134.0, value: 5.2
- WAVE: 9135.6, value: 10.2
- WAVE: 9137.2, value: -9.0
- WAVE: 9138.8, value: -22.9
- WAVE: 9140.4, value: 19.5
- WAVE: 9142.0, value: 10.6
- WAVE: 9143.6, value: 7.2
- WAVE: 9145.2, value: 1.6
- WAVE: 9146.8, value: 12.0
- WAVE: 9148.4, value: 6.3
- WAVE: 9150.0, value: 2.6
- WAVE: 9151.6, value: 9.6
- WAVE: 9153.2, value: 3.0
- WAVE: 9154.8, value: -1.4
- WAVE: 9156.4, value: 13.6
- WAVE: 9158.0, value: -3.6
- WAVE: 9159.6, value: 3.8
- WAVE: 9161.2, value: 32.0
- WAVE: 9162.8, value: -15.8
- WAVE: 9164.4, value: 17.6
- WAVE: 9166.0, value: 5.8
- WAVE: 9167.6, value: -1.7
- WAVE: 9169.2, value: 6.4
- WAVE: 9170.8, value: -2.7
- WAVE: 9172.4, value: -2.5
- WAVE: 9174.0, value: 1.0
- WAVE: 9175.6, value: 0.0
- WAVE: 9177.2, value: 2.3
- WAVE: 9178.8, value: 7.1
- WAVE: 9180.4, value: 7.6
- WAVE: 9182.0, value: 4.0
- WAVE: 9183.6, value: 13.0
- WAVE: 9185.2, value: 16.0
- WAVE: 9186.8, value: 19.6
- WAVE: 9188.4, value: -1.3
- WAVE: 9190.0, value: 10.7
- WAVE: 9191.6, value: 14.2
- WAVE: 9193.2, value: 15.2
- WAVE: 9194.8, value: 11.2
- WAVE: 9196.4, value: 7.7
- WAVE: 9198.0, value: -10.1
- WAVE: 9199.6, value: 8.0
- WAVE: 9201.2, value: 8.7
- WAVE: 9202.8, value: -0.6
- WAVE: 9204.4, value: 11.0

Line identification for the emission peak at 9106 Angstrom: [O III] 5007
